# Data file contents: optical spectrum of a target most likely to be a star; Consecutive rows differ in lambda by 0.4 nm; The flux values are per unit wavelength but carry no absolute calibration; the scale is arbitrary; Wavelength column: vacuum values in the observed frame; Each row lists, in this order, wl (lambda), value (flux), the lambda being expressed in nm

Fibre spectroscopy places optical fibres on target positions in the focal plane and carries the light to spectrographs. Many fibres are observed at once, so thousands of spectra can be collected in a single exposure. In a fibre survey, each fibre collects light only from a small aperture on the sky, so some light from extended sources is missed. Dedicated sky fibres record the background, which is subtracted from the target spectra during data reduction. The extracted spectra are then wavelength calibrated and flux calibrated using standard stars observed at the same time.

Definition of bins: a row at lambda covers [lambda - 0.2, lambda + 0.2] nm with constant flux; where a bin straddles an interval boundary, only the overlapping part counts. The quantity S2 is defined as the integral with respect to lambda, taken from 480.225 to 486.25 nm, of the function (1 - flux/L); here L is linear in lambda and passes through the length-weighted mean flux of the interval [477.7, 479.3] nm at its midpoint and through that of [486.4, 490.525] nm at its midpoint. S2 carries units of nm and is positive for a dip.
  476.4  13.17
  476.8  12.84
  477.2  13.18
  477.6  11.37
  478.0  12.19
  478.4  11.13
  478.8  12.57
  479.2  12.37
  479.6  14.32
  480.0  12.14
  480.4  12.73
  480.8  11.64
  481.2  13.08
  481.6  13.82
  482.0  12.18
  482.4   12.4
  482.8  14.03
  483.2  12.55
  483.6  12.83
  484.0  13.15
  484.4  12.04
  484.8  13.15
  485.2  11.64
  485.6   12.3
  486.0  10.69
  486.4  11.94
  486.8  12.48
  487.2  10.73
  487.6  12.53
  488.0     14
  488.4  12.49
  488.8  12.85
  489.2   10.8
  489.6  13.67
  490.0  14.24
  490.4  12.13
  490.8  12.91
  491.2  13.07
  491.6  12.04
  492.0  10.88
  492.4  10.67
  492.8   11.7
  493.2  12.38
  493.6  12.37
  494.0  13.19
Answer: -0.13 nm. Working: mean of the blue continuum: 12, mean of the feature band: 12.5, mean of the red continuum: 12.6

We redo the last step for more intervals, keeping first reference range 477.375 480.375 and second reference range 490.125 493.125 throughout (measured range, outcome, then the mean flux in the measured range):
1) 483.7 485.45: -0.05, 12.5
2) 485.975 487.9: 0.04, 11.9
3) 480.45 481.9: -0.06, 12.8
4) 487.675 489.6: -0.09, 12.7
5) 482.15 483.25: -0.07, 13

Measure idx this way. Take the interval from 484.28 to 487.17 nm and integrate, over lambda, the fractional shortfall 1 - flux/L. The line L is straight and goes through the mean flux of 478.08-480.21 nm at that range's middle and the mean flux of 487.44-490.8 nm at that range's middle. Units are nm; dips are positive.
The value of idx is 0.17 nm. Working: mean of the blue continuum 12.5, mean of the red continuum 12.8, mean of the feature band 12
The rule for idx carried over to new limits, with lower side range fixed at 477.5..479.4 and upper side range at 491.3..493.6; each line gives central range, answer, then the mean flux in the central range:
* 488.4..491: -0.23 nm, 12.7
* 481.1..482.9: -0.18 nm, 13.1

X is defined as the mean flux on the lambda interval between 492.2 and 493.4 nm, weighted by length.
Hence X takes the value 11.6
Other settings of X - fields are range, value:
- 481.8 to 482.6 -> 12.3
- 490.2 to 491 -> 12.5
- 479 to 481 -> 12.6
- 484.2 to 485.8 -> 12.3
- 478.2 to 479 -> 11.8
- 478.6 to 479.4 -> 12.5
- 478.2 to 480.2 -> 12.5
